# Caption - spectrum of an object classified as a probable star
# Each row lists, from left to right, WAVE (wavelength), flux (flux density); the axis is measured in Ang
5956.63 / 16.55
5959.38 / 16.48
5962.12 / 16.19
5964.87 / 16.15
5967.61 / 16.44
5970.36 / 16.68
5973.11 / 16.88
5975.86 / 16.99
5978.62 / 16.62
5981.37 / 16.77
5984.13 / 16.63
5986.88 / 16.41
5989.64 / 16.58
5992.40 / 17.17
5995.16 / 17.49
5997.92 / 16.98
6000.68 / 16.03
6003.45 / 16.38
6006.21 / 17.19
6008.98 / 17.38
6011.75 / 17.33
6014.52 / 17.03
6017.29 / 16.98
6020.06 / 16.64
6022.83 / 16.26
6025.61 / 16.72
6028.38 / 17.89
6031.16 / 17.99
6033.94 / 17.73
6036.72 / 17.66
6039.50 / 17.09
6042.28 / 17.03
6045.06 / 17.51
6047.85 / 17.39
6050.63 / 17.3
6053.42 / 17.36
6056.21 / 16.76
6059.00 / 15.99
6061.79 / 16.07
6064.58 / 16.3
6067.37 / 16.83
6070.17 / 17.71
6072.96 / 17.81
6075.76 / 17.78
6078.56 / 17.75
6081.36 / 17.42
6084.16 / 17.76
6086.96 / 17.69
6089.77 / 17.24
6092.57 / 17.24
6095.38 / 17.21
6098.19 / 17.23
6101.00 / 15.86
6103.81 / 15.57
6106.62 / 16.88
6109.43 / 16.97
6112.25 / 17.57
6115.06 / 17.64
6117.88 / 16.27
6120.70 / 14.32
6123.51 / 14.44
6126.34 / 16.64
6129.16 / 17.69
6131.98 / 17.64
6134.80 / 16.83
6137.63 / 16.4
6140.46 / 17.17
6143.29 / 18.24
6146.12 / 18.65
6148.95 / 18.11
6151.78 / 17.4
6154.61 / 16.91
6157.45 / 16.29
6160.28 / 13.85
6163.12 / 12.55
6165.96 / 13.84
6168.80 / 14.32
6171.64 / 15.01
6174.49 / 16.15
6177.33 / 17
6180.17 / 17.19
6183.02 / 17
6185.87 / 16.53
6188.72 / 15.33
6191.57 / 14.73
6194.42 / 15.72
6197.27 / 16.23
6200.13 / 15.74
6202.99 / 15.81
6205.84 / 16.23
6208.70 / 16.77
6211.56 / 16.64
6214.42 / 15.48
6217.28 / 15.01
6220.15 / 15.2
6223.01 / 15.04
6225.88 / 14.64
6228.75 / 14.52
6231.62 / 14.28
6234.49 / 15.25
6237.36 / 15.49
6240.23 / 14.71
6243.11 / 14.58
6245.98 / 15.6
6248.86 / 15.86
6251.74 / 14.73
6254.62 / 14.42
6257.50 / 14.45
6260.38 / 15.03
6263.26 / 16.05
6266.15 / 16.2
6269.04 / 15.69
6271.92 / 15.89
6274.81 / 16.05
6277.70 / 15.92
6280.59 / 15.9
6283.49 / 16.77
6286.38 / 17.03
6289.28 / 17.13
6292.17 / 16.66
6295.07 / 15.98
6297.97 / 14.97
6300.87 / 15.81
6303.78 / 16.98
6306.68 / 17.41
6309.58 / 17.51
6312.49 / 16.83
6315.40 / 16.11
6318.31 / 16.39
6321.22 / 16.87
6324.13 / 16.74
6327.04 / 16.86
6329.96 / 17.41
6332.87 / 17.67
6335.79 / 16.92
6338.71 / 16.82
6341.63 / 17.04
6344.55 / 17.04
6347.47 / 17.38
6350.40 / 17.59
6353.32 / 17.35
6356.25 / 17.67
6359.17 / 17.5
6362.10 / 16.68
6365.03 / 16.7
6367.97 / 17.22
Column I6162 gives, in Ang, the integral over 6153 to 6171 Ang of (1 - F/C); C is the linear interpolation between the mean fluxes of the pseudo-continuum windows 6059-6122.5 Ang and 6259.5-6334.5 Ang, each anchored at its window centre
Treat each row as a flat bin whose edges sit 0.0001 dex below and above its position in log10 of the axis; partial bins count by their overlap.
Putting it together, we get 2.2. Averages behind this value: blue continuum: 16.9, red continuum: 16.5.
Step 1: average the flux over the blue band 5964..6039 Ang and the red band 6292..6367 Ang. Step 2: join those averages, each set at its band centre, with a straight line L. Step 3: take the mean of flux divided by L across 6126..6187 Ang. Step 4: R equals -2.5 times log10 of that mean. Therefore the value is 0.03 mag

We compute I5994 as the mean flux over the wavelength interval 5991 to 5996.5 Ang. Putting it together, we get 17.3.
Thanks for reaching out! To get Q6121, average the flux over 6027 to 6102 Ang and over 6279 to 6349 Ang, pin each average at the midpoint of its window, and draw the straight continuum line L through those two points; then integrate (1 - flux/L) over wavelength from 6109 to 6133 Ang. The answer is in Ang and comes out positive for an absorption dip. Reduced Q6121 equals 0.8 Ang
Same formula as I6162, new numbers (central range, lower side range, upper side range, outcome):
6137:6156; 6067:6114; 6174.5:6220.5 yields -1.1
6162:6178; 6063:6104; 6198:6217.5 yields 1.6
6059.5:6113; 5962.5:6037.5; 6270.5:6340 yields -0.8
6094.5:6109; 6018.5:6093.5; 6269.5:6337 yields 0.5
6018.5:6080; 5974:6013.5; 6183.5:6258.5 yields -2.5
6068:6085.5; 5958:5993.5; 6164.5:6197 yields -1.6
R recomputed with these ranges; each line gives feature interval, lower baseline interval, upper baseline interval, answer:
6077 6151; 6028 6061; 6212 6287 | -0.03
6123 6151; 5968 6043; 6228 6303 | -0.06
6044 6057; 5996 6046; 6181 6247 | -0.03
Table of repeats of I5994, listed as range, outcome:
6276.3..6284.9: 16.2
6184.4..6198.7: 15.7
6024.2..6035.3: 17.6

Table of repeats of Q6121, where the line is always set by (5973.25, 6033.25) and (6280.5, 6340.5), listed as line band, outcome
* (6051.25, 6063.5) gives 0.2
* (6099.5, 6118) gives 0.2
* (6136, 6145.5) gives -0.3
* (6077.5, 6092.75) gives -0.6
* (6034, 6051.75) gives -0.5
